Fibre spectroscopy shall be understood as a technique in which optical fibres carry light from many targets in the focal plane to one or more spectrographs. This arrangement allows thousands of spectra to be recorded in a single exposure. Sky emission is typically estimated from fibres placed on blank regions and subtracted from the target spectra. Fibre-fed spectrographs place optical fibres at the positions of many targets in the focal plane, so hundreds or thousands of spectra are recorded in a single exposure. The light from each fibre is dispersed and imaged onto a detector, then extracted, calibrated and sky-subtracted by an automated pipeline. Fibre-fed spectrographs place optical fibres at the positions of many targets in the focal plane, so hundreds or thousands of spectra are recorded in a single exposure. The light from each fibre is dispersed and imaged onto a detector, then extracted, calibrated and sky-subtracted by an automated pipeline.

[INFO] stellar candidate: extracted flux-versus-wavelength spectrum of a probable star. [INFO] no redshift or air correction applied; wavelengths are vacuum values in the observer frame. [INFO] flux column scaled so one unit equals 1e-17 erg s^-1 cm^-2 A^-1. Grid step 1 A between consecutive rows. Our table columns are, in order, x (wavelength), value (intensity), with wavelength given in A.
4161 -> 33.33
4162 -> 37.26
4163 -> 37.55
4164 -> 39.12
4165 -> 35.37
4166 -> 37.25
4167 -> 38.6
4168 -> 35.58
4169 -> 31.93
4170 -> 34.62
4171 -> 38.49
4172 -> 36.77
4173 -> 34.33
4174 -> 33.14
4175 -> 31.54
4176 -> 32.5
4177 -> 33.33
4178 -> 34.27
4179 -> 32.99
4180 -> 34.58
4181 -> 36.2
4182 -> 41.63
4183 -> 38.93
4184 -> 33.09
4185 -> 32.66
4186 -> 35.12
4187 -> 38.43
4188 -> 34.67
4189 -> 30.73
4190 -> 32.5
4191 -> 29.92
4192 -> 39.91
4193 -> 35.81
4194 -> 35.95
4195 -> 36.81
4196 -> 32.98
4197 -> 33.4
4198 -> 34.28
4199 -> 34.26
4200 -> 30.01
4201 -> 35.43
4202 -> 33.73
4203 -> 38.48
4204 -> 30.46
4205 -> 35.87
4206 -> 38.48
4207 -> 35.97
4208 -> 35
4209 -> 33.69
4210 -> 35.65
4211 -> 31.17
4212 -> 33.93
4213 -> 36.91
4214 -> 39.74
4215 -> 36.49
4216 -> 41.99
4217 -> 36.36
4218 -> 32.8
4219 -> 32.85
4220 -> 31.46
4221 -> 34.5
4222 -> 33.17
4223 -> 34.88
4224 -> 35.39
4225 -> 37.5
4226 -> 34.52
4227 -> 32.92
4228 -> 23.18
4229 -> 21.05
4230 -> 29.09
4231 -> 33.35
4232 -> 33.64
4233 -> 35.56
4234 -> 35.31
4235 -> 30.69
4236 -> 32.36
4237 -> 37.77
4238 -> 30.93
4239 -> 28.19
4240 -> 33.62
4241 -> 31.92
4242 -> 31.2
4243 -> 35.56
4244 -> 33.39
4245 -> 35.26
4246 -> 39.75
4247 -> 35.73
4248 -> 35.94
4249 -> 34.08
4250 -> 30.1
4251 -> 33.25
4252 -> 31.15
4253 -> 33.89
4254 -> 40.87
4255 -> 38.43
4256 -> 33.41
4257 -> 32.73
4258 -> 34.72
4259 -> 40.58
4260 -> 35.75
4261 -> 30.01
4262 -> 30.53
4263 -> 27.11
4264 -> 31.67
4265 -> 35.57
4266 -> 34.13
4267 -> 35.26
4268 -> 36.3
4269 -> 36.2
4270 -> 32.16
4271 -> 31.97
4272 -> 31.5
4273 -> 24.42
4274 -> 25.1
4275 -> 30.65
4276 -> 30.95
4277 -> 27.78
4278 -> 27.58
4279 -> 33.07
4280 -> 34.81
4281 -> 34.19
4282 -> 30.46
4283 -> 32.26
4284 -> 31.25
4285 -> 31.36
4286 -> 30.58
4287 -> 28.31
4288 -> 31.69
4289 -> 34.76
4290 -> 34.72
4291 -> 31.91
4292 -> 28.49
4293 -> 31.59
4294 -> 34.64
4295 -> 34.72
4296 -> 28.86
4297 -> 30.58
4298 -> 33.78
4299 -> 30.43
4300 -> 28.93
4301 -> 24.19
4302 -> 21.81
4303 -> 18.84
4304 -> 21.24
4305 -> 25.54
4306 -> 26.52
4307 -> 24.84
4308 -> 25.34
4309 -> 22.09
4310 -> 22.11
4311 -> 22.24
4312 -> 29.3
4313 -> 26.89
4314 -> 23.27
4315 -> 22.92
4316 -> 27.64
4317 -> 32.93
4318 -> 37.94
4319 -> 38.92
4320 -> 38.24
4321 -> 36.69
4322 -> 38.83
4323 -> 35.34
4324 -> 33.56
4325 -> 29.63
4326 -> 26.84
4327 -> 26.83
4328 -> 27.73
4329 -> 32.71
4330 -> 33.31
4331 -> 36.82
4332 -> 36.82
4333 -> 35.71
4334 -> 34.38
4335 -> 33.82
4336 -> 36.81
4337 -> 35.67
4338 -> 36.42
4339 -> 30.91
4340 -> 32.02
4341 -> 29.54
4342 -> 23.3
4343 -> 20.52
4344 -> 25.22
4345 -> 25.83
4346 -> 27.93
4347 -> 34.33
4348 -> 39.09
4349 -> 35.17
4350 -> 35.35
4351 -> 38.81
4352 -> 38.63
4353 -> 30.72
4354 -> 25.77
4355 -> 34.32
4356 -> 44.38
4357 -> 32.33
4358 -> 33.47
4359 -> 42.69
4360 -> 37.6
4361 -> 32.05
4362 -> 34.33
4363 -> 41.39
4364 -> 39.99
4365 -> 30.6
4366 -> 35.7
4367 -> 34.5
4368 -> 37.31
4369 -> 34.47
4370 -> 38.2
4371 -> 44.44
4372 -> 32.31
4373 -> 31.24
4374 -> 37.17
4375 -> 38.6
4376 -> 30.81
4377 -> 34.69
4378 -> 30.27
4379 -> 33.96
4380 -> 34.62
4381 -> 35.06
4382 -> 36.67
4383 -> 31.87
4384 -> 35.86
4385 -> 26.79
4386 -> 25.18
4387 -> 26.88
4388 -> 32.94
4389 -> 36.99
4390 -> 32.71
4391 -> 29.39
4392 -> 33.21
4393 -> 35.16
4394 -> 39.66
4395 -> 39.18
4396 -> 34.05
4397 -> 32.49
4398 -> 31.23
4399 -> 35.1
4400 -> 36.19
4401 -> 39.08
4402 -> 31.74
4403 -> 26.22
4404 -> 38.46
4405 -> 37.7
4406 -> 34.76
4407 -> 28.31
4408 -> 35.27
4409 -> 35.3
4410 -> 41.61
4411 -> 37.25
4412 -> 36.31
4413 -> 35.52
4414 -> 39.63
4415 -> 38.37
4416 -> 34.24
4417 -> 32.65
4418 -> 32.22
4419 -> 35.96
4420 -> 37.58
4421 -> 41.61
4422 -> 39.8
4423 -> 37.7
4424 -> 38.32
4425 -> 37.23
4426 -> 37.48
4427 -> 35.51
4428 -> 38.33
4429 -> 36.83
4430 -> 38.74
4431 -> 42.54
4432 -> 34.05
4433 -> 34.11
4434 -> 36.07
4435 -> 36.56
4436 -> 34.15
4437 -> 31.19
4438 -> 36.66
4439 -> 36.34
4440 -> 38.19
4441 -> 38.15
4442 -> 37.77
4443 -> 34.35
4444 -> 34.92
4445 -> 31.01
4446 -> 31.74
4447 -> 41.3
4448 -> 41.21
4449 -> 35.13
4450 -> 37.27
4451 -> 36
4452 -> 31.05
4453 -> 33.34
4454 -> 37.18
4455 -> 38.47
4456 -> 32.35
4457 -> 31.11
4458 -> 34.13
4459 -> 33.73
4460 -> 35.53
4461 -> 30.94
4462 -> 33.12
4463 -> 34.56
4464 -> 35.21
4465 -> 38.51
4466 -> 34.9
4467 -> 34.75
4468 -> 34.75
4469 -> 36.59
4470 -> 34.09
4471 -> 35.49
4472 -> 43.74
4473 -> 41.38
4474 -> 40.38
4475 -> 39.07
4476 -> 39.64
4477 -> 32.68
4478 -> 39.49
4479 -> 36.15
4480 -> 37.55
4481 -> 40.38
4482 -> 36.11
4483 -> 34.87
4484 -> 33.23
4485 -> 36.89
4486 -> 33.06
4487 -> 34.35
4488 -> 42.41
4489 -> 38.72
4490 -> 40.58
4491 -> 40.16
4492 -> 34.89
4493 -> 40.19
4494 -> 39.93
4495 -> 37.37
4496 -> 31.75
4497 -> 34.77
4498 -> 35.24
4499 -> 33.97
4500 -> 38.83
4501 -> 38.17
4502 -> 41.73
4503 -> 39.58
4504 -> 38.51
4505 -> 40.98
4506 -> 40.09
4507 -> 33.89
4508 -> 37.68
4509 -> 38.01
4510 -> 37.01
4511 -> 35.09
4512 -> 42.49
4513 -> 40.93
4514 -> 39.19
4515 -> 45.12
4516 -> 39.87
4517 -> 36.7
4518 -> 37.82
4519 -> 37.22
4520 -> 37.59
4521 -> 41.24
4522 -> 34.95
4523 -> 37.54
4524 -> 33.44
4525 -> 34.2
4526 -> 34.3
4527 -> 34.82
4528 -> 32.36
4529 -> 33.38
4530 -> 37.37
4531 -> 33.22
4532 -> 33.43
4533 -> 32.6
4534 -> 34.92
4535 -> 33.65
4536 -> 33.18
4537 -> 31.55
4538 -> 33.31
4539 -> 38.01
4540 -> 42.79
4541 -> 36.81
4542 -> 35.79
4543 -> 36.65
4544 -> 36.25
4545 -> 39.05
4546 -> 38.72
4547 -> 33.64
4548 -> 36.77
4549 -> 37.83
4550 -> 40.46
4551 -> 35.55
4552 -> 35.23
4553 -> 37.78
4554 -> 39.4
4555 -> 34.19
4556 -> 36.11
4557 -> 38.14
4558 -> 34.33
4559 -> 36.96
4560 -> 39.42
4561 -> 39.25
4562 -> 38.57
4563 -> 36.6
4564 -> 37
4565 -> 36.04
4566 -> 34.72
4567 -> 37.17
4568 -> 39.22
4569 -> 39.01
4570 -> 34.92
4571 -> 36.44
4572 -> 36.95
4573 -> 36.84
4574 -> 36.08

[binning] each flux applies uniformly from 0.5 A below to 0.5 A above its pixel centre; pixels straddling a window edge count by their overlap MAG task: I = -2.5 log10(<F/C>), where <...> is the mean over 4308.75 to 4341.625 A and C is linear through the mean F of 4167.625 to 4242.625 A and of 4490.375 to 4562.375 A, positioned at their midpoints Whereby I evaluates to 0.11 mag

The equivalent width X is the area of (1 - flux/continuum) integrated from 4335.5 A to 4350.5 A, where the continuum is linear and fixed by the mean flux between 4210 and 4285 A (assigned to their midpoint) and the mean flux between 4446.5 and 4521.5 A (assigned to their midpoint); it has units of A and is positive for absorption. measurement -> 1.5 A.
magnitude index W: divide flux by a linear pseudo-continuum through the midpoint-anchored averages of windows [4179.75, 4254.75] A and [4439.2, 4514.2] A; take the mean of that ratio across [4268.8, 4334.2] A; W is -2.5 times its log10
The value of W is 0.16 mag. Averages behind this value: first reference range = 34.3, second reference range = 36.8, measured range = 30.2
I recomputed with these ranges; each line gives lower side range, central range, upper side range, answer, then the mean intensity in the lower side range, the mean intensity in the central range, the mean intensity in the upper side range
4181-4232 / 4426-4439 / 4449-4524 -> 0.01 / 34.4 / 36.3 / 37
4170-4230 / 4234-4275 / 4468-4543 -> 0.05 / 34.4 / 33.3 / 37.1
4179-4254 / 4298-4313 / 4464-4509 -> 0.38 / 34.2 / 24.9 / 37.4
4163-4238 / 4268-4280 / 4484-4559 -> 0.15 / 34.5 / 30.6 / 36.9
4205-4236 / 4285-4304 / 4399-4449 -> 0.17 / 33.9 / 29.7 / 36.2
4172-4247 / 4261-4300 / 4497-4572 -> 0.10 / 34.2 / 31.6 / 36.9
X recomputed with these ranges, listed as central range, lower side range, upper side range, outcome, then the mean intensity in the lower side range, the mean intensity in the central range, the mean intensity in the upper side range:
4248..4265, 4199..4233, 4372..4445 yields 0.22 A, 34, 33.8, 35.1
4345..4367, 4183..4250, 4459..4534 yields 0.17 A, 34.1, 35.2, 36.9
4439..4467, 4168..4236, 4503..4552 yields 0.76 A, 34.3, 35.2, 36.8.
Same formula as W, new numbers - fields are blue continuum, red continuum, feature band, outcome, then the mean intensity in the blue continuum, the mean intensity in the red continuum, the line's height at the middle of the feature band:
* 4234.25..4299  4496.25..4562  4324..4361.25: 0.04 mag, 32.7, 36.9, 33.9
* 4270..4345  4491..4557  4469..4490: -0.06 mag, 30.2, 36.9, 35.5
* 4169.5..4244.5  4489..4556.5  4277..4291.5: 0.10 mag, 34.1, 37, 34.8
